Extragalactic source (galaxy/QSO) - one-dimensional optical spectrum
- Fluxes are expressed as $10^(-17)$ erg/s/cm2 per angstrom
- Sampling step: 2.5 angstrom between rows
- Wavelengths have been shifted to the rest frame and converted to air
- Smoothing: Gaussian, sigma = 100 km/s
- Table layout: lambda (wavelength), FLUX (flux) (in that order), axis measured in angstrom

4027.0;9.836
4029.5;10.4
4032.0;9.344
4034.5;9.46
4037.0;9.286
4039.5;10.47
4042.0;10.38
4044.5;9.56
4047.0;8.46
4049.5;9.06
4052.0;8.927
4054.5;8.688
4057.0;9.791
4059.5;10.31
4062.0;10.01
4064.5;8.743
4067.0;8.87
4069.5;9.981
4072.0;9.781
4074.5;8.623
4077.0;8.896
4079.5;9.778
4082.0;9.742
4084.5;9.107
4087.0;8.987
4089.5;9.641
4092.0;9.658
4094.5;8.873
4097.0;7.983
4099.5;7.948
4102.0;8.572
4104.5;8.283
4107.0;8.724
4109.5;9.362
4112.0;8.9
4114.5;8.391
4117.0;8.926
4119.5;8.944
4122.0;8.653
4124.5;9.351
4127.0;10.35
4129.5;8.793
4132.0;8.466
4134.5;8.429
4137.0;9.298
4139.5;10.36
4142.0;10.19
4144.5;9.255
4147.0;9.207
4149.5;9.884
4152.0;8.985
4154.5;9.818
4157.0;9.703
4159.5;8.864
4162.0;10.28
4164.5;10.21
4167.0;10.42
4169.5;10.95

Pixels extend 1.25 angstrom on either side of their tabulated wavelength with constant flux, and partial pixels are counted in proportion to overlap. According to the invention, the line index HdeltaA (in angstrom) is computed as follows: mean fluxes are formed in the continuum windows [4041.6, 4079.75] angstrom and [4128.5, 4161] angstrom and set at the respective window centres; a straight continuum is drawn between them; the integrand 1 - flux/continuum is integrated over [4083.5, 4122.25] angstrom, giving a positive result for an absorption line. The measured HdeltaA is 2.2 angstrom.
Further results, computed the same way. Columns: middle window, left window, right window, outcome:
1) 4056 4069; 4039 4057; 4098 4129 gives -0.5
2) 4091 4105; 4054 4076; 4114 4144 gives 1.2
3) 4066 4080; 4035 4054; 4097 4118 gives -0.4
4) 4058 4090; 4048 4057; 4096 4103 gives -3.0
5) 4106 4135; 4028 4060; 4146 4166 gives 2.0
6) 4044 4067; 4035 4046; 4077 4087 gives 1.0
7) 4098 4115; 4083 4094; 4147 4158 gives 1.4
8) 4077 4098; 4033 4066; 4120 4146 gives 0.4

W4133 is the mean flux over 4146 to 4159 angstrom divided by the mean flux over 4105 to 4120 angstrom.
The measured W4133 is 1.07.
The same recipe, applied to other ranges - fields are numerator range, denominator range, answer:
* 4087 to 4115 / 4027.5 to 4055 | 0.93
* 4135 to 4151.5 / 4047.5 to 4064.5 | 1.03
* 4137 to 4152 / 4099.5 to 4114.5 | 1.12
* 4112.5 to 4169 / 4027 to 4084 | 0.99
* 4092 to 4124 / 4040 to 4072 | 0.92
